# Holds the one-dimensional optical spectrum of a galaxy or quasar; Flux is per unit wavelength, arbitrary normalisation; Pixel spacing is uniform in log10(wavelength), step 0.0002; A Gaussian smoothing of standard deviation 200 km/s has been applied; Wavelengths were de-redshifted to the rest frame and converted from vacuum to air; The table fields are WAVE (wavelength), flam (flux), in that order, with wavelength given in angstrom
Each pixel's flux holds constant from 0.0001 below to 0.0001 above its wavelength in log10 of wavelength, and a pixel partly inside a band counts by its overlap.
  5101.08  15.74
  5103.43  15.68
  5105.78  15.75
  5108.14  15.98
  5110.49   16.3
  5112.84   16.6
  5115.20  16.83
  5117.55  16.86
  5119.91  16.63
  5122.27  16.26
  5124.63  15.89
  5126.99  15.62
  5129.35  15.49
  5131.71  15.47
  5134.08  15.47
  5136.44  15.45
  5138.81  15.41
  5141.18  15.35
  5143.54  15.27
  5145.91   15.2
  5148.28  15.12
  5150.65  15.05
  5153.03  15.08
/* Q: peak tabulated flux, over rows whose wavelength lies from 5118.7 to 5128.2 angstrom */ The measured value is 16.63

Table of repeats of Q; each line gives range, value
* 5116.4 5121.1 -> 16.86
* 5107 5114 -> 16.6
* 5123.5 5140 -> 15.89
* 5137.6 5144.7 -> 15.41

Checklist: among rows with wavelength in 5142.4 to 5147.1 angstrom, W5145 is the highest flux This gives 15.27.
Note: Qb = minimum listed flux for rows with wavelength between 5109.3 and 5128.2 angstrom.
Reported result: 15.62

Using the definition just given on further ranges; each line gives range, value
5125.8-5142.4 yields 15.35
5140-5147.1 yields 15.2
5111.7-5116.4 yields 16.6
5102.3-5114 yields 15.68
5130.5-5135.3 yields 15.47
